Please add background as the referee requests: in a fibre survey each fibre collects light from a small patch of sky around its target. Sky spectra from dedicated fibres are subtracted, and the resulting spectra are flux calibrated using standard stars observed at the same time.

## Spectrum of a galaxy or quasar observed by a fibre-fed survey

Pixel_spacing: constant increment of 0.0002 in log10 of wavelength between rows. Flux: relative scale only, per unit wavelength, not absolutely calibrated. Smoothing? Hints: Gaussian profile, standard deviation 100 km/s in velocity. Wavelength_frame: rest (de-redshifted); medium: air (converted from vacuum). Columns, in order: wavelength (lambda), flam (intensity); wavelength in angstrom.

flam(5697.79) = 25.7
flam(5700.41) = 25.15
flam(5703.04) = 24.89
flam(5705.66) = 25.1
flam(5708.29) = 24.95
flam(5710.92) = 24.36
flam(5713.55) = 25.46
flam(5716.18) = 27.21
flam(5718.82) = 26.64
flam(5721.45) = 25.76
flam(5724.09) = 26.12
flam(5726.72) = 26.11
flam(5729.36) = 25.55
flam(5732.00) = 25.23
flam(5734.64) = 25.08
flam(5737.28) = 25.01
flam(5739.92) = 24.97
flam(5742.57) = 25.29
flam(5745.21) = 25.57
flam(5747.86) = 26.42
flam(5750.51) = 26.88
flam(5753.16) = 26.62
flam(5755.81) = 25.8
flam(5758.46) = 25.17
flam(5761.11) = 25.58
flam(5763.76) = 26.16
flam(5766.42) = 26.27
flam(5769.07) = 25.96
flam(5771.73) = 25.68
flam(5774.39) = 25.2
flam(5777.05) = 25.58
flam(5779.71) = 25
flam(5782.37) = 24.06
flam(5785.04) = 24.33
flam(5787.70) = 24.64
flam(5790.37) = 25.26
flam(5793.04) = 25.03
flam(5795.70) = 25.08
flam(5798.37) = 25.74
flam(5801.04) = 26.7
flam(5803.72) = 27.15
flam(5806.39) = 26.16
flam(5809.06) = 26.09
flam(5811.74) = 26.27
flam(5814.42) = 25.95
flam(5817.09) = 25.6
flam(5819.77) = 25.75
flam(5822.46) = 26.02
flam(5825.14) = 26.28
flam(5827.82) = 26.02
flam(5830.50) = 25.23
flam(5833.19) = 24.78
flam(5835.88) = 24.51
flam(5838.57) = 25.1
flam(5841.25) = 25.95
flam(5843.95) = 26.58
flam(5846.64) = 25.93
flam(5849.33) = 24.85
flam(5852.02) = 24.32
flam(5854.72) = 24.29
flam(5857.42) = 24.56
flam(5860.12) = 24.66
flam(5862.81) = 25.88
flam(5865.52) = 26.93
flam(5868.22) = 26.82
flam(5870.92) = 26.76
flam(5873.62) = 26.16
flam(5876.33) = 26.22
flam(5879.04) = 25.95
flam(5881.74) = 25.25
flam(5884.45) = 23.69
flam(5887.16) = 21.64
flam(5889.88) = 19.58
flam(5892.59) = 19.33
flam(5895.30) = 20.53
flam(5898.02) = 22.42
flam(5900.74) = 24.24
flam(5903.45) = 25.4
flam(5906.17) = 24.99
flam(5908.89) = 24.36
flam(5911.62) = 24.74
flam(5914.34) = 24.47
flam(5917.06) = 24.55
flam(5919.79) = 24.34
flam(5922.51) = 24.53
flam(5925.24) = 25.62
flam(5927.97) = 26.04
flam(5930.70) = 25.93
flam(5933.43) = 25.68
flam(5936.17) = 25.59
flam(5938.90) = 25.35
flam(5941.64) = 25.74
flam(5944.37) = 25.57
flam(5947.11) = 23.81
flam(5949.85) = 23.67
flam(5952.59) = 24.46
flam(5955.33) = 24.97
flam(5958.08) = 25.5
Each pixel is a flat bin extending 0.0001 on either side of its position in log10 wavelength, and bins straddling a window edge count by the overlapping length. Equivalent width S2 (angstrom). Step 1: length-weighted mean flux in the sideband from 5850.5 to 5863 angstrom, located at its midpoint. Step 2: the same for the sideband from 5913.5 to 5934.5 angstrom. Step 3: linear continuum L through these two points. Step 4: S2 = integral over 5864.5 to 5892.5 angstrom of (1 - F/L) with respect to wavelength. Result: 0.21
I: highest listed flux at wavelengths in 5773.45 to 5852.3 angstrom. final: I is 27.15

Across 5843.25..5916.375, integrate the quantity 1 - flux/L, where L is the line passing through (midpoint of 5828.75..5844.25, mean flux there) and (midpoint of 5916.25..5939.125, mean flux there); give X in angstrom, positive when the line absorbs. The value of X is 2.5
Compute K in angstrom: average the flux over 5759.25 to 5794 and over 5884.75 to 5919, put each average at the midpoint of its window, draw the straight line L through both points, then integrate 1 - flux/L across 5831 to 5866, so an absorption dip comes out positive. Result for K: -1.8 angstrom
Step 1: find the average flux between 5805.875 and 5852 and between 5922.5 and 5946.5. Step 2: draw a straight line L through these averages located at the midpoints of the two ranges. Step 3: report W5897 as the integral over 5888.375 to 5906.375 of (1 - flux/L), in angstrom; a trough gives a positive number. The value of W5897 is 2.4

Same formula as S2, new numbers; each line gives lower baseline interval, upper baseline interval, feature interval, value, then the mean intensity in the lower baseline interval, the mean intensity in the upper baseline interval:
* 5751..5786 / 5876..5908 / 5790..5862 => -3.3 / 25.5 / 23.2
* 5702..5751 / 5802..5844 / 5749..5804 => 0.3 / 25.6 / 25.8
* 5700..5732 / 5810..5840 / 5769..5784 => 0.3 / 25.6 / 25.6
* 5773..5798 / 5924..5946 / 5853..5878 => -0.5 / 24.9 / 25.7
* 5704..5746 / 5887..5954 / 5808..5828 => -0.9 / 25.5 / 24.2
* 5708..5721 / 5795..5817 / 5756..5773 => 0.1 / 25.8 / 26.1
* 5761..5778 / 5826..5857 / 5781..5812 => 0.1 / 25.8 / 25.2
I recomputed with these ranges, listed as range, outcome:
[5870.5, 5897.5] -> 26.76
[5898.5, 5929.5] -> 26.04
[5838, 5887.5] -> 26.93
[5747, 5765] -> 26.88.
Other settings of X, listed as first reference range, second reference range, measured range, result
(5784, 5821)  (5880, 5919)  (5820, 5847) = -0.8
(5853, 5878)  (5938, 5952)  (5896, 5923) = 1.0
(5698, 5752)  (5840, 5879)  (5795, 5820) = -0.4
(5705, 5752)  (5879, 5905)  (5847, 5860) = -0.7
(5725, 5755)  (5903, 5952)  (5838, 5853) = -0.1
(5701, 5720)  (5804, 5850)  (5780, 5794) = 0.5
